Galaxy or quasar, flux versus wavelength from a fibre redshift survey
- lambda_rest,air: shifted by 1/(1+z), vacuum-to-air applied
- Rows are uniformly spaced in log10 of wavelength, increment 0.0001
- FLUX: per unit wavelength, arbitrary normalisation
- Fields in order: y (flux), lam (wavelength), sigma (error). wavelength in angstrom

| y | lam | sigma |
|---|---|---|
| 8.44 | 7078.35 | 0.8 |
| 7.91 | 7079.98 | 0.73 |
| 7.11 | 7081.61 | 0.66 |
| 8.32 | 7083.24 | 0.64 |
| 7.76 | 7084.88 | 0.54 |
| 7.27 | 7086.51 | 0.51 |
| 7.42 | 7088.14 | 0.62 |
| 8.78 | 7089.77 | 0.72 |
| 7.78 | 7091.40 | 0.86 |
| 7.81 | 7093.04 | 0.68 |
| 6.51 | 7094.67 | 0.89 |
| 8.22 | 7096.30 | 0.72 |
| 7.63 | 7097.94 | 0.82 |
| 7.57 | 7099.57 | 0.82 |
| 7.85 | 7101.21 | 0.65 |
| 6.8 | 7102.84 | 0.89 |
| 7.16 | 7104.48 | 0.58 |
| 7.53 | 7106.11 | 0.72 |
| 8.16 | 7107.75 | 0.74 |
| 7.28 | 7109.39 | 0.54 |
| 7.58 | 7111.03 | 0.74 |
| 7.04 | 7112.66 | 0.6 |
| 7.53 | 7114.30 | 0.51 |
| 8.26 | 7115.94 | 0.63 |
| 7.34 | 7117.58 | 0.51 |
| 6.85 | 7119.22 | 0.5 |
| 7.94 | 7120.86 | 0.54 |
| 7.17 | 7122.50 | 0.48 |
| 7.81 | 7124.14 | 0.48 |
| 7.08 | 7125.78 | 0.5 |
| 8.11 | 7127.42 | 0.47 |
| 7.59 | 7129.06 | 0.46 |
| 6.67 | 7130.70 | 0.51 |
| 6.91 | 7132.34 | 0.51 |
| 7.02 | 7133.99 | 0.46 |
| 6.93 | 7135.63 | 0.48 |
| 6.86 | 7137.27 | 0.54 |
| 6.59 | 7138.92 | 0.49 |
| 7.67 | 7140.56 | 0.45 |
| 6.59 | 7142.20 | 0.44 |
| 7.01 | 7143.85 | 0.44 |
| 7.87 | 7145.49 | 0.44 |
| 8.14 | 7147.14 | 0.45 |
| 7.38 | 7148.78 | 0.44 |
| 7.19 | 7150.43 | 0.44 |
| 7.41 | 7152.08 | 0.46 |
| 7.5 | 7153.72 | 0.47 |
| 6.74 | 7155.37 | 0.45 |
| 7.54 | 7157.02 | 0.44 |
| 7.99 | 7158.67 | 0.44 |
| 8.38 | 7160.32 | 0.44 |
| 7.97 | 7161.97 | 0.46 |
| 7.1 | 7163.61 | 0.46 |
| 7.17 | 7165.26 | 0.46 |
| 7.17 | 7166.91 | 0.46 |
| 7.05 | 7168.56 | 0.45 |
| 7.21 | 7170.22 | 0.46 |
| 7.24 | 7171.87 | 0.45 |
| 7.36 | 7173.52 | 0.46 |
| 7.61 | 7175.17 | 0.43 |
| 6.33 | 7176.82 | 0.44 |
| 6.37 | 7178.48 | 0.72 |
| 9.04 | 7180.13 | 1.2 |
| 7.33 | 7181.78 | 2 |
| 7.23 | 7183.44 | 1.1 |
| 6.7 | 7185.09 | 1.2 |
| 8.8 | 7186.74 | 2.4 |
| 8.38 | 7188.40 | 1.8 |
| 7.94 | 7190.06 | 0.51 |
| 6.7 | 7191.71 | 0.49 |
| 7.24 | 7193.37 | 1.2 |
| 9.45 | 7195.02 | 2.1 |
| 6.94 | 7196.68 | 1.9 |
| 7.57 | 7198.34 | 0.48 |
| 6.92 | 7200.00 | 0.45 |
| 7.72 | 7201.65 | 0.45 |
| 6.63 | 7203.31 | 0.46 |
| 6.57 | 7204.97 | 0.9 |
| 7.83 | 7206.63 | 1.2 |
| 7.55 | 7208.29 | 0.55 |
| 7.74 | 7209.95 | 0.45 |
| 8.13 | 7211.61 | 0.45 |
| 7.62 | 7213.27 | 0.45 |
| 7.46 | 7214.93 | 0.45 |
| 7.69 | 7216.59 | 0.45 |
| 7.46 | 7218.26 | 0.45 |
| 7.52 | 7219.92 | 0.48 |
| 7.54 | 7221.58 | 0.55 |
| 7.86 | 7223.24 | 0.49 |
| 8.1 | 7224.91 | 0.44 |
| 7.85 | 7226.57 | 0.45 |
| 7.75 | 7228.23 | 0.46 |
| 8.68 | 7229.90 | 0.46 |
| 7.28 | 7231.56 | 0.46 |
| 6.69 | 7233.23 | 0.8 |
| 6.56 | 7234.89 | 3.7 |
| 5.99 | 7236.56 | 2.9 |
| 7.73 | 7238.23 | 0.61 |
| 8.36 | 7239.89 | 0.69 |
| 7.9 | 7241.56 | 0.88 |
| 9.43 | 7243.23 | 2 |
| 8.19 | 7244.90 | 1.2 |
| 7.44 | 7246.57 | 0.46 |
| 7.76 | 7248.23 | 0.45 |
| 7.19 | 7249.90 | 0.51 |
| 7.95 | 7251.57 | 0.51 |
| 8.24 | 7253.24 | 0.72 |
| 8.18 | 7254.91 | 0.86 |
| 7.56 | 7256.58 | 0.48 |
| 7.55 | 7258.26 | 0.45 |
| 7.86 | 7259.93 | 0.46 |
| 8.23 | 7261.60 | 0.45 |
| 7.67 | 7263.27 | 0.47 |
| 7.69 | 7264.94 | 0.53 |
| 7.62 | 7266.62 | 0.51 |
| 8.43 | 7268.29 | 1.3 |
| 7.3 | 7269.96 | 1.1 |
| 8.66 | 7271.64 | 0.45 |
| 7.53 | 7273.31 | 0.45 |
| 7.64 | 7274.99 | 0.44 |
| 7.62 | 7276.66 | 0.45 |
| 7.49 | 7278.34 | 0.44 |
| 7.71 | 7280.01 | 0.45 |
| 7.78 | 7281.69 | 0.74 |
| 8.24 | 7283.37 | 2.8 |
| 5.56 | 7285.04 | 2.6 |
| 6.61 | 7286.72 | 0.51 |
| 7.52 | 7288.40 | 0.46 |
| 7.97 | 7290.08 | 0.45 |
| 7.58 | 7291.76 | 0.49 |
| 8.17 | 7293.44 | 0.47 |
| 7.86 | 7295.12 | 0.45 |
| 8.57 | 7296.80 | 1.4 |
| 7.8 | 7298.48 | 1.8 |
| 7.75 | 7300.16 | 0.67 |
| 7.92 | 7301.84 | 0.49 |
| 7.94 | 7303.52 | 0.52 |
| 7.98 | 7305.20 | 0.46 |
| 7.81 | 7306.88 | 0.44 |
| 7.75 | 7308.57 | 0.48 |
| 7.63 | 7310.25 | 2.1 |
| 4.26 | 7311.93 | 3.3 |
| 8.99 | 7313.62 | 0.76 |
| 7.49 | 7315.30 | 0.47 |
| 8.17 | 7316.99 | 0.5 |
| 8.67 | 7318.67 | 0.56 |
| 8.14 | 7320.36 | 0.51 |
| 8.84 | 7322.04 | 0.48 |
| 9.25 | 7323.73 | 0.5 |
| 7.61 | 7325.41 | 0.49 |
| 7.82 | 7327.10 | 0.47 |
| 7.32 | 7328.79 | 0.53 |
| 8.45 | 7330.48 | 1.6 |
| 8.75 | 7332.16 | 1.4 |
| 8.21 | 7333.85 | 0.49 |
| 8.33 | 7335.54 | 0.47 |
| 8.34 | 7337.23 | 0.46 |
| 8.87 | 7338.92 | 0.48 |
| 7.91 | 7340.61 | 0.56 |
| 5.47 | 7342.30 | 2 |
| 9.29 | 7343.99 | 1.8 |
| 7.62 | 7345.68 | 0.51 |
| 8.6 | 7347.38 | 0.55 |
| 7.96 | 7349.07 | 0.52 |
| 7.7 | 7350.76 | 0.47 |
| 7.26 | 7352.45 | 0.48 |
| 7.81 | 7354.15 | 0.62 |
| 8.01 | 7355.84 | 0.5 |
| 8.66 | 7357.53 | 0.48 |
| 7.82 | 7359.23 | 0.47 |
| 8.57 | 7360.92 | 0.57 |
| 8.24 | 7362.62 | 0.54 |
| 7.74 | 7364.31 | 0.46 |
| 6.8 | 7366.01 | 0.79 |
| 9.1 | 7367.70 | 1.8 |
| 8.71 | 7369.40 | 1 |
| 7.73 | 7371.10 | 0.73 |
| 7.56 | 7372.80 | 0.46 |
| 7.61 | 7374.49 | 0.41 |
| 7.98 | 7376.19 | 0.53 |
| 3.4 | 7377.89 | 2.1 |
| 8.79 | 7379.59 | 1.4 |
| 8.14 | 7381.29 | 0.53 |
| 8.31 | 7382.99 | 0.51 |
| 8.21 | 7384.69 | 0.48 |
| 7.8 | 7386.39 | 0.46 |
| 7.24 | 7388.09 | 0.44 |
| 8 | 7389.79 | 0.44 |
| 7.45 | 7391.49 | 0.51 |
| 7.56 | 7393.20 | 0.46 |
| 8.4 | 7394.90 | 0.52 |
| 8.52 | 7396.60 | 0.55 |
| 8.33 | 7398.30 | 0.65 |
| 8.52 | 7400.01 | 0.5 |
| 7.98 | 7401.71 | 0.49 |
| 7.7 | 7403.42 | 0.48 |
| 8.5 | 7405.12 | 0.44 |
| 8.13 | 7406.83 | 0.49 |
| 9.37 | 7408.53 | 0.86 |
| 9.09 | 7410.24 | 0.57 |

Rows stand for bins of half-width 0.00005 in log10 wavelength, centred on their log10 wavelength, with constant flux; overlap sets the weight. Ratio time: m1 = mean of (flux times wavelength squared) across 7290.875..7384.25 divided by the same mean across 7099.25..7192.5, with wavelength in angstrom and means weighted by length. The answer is 1.13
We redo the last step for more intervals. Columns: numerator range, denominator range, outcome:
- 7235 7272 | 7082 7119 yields 1.07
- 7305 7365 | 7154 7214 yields 1.11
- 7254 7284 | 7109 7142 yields 1.11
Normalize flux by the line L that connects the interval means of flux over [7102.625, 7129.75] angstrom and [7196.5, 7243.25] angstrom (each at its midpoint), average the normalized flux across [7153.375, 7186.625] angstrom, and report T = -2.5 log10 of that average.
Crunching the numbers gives 0.020 mag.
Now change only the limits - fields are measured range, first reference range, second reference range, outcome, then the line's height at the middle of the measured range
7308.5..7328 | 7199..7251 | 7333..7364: 0.00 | 7.92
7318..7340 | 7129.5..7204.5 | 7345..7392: -0.08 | 7.73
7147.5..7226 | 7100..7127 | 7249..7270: 0.02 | 7.65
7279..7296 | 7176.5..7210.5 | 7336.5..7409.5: 0.03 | 7.73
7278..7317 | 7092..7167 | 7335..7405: 0.02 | 7.76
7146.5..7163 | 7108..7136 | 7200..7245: -0.02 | 7.45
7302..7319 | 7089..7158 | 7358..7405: 0.01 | 7.75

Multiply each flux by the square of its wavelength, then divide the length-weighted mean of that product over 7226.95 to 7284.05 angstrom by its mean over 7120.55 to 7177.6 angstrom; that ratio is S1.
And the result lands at 1.1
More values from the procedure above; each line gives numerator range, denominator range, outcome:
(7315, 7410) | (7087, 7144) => 1.16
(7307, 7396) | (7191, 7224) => 1.09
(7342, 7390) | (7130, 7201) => 1.12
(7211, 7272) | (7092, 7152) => 1.09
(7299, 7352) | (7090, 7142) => 1.14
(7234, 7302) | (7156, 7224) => 1.05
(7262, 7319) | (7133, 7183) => 1.09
